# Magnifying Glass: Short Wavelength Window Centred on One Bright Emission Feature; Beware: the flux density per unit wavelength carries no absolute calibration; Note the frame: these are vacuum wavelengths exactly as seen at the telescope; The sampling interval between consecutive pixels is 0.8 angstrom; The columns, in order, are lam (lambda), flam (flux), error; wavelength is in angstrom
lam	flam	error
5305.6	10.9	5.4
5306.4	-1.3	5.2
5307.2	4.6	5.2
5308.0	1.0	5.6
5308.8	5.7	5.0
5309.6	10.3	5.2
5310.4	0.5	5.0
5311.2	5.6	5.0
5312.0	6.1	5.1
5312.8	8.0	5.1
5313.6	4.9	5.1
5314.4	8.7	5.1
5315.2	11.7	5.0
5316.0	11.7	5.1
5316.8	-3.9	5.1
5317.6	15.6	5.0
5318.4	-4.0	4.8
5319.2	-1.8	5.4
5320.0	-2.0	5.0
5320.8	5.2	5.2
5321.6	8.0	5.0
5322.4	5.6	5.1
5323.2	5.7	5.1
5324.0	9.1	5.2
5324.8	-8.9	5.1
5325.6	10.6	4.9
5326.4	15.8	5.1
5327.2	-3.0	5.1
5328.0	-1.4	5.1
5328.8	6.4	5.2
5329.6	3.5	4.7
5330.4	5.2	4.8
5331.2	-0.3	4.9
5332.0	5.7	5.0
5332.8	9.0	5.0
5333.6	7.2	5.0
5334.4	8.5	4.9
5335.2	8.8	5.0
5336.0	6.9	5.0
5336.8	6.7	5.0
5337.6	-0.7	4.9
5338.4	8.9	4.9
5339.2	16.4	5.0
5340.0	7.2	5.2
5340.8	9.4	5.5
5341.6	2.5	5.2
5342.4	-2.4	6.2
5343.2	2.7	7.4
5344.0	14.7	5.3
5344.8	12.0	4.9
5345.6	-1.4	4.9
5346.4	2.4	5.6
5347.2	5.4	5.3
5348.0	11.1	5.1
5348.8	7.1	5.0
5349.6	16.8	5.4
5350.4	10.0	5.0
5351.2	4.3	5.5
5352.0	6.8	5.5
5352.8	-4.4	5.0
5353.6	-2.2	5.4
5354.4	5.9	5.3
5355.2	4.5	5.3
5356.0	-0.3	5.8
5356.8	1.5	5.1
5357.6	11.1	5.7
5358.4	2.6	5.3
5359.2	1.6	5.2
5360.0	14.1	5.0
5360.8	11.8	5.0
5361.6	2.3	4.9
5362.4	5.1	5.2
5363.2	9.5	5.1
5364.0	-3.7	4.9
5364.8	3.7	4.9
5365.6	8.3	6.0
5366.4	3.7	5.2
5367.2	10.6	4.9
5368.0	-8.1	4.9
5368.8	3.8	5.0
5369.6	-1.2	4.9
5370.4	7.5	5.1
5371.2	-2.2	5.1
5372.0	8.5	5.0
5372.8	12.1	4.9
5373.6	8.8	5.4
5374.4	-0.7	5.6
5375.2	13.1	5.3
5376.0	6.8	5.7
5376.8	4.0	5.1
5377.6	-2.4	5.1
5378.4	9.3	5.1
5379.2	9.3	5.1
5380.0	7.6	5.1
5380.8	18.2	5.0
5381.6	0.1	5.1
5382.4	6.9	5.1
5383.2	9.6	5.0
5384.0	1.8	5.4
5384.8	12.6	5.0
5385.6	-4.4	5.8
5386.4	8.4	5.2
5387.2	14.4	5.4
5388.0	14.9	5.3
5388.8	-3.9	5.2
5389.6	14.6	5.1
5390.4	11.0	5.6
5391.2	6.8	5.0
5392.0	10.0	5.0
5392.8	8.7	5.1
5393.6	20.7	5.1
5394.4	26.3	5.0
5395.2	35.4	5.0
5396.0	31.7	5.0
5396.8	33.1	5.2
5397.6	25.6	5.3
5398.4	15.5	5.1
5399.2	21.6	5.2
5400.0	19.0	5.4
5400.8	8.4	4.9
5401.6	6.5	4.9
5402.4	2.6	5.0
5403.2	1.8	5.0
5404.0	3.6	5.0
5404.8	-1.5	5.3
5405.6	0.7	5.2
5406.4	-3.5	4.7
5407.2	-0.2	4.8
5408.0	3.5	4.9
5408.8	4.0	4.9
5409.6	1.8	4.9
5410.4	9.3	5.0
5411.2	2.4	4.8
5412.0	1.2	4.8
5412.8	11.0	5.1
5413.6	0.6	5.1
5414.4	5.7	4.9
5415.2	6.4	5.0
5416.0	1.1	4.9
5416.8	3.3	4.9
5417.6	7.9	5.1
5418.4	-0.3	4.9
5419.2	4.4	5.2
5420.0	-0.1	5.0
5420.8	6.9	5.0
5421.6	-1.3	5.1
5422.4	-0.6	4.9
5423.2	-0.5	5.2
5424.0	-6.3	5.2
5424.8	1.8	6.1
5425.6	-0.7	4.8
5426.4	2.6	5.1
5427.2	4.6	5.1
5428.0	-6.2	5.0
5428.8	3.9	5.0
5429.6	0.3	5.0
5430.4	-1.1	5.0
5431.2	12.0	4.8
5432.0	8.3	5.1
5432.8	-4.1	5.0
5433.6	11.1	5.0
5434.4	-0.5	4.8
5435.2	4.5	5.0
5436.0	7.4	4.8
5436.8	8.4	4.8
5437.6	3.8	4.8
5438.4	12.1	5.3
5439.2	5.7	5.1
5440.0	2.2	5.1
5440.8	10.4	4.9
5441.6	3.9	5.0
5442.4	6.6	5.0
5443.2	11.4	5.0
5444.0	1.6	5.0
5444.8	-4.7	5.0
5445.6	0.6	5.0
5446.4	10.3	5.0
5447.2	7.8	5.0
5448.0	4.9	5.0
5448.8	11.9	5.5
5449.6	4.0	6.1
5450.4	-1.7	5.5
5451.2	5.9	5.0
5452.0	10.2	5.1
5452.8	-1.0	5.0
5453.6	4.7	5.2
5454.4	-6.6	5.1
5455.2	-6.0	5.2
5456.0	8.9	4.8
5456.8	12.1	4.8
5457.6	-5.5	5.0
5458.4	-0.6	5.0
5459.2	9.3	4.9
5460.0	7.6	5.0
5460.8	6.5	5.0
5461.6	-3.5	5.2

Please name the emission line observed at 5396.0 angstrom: [O II] 3727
